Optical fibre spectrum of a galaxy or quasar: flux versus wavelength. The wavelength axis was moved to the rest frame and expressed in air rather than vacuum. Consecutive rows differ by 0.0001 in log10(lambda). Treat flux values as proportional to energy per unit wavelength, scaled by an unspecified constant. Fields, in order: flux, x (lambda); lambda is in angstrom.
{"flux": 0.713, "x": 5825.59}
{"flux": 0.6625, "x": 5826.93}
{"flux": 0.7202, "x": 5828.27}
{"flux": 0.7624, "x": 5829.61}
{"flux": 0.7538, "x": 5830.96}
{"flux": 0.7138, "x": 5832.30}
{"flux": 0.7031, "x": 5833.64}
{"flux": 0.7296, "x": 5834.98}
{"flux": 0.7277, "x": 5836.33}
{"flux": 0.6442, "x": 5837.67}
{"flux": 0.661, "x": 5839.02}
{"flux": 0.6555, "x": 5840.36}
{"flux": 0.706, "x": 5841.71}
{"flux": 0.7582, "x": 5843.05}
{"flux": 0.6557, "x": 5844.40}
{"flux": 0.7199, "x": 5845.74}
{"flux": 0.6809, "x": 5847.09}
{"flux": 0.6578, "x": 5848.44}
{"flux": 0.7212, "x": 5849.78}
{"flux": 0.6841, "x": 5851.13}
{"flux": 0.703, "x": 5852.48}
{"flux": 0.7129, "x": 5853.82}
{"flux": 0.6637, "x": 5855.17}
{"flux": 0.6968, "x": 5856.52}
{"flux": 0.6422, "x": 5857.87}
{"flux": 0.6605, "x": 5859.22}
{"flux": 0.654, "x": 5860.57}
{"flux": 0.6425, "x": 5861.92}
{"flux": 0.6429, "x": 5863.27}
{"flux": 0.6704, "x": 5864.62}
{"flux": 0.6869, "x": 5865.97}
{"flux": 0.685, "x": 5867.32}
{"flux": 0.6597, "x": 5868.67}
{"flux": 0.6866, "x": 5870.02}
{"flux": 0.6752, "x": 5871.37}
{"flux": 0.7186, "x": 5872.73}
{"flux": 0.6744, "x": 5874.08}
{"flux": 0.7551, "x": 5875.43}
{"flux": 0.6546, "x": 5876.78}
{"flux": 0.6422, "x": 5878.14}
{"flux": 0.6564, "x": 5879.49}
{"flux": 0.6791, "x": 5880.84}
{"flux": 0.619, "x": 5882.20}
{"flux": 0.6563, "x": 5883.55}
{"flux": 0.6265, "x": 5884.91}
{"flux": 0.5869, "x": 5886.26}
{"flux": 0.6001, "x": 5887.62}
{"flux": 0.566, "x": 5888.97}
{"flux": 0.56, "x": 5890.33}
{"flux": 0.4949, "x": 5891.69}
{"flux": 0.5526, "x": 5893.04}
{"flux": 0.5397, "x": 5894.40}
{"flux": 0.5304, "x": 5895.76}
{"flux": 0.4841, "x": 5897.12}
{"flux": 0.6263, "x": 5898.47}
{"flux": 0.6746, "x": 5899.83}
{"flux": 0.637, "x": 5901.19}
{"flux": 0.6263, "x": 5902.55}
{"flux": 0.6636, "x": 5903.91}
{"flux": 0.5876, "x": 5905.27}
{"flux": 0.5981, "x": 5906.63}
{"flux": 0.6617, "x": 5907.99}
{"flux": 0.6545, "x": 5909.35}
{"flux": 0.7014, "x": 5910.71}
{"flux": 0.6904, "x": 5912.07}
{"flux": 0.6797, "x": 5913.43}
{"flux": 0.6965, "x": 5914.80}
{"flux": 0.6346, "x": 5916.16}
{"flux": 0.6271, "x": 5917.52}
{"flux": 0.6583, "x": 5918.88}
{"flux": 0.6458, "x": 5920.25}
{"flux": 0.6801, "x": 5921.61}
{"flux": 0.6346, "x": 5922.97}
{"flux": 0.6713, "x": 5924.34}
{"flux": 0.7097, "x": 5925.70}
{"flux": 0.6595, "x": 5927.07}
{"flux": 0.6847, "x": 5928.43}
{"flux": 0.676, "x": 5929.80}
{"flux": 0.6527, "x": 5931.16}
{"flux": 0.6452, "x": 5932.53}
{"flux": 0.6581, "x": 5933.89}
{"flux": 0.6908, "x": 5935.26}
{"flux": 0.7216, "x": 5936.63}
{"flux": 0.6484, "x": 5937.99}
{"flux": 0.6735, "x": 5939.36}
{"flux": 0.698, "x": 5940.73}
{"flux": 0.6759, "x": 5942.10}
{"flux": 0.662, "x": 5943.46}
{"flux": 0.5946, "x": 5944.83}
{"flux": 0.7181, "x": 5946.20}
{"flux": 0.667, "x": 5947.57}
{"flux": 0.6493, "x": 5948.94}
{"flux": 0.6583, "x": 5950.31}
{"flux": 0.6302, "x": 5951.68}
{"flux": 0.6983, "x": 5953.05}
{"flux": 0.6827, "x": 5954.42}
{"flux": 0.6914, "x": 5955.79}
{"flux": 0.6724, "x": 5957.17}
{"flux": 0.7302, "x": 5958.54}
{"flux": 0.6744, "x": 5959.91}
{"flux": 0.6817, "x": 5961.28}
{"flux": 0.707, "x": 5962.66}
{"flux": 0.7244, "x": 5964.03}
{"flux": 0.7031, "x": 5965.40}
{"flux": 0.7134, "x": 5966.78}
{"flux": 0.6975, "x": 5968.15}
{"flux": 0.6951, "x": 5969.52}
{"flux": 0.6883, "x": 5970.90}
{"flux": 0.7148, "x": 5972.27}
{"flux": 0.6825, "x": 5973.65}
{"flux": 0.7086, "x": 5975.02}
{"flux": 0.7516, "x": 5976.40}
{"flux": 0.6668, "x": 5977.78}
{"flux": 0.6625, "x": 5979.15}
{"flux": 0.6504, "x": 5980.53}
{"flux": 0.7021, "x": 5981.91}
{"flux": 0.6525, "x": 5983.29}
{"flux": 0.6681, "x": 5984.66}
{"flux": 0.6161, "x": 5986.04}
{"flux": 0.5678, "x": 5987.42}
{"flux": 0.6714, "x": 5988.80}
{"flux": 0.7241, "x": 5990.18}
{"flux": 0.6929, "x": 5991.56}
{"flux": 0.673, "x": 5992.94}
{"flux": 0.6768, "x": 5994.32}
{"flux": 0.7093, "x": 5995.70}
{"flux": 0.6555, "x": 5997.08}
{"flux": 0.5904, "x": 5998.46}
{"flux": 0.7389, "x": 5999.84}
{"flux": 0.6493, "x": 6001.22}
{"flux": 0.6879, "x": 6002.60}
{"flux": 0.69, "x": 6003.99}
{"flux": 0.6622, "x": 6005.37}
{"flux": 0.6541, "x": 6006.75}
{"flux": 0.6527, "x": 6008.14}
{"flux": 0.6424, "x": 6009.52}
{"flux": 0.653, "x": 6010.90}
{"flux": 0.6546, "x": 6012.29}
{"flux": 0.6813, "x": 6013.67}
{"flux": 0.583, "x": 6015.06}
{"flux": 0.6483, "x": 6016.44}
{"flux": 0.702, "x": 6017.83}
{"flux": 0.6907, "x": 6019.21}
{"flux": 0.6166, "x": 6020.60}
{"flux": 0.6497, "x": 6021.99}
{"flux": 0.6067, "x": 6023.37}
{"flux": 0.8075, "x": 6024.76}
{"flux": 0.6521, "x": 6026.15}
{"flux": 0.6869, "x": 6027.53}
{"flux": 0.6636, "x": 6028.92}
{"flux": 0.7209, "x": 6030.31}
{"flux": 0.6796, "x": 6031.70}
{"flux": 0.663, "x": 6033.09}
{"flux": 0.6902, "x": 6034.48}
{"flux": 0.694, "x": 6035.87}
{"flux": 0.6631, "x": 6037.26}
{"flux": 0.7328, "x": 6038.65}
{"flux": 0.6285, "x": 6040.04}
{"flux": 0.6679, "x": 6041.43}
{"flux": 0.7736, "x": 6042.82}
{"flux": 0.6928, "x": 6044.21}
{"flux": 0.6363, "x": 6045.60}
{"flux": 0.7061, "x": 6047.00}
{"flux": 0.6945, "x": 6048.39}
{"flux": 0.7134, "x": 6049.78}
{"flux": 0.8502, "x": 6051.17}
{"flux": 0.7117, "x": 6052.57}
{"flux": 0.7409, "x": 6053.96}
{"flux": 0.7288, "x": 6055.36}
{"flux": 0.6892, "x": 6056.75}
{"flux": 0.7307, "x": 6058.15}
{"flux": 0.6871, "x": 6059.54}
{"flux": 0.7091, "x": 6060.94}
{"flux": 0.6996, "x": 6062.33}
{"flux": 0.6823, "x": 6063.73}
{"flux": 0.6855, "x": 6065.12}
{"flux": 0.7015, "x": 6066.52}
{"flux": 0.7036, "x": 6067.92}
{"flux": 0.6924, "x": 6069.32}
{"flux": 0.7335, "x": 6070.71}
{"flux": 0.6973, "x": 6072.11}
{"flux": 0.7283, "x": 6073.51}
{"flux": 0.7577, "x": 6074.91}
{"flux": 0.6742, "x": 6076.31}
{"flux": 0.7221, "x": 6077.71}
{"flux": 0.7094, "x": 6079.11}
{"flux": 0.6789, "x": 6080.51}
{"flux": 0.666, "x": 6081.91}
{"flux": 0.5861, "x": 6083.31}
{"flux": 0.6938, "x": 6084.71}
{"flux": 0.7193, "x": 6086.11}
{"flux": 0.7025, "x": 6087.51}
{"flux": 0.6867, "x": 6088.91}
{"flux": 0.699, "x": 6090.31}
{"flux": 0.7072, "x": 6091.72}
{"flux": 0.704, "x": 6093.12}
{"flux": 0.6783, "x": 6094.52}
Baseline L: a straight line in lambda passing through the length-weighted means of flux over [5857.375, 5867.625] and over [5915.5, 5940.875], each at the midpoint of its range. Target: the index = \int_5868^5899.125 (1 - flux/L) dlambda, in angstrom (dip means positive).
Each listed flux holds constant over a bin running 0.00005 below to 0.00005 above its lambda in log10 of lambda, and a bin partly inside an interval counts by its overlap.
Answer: 2.0 angstrom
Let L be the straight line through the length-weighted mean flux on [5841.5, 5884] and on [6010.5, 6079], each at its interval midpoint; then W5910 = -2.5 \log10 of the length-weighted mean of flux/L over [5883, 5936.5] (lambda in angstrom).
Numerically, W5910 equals 0.08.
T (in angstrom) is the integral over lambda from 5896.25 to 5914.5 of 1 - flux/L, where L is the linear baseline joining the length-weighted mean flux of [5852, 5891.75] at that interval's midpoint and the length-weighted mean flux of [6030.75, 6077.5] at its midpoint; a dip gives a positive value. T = 0.7 angstrom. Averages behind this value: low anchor 0.655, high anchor 0.704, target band 0.637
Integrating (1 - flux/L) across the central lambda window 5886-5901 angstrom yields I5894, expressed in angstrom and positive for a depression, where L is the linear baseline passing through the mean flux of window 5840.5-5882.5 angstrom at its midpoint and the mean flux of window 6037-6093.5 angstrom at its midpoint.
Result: 2.6 angstrom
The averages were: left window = 0.68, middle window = 0.567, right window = 0.702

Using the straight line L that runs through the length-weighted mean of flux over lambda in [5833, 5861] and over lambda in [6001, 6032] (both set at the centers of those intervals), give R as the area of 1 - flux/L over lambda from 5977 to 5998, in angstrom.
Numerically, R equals 0.2 angstrom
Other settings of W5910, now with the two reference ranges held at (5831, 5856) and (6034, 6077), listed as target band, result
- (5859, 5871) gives 0.05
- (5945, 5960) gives 0.04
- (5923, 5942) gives 0.04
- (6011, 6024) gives 0.09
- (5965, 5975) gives 0.00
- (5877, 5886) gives 0.09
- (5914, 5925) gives 0.07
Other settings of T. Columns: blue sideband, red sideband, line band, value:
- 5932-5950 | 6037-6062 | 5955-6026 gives 1.2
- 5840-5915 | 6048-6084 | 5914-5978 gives -0.8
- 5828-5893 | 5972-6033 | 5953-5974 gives -0.9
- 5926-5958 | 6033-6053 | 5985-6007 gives 0.7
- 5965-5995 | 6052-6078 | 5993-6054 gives 1.3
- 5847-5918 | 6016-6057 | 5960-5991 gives -0.4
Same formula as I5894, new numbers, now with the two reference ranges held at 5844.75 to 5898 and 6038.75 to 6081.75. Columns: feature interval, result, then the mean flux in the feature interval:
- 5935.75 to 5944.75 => -0.1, 0.675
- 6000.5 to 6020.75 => 0.9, 0.659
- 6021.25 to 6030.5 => 0.2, 0.682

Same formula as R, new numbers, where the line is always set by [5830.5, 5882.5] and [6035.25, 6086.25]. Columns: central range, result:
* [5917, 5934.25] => 0.69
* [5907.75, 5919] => 0.34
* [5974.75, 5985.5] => 0.21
